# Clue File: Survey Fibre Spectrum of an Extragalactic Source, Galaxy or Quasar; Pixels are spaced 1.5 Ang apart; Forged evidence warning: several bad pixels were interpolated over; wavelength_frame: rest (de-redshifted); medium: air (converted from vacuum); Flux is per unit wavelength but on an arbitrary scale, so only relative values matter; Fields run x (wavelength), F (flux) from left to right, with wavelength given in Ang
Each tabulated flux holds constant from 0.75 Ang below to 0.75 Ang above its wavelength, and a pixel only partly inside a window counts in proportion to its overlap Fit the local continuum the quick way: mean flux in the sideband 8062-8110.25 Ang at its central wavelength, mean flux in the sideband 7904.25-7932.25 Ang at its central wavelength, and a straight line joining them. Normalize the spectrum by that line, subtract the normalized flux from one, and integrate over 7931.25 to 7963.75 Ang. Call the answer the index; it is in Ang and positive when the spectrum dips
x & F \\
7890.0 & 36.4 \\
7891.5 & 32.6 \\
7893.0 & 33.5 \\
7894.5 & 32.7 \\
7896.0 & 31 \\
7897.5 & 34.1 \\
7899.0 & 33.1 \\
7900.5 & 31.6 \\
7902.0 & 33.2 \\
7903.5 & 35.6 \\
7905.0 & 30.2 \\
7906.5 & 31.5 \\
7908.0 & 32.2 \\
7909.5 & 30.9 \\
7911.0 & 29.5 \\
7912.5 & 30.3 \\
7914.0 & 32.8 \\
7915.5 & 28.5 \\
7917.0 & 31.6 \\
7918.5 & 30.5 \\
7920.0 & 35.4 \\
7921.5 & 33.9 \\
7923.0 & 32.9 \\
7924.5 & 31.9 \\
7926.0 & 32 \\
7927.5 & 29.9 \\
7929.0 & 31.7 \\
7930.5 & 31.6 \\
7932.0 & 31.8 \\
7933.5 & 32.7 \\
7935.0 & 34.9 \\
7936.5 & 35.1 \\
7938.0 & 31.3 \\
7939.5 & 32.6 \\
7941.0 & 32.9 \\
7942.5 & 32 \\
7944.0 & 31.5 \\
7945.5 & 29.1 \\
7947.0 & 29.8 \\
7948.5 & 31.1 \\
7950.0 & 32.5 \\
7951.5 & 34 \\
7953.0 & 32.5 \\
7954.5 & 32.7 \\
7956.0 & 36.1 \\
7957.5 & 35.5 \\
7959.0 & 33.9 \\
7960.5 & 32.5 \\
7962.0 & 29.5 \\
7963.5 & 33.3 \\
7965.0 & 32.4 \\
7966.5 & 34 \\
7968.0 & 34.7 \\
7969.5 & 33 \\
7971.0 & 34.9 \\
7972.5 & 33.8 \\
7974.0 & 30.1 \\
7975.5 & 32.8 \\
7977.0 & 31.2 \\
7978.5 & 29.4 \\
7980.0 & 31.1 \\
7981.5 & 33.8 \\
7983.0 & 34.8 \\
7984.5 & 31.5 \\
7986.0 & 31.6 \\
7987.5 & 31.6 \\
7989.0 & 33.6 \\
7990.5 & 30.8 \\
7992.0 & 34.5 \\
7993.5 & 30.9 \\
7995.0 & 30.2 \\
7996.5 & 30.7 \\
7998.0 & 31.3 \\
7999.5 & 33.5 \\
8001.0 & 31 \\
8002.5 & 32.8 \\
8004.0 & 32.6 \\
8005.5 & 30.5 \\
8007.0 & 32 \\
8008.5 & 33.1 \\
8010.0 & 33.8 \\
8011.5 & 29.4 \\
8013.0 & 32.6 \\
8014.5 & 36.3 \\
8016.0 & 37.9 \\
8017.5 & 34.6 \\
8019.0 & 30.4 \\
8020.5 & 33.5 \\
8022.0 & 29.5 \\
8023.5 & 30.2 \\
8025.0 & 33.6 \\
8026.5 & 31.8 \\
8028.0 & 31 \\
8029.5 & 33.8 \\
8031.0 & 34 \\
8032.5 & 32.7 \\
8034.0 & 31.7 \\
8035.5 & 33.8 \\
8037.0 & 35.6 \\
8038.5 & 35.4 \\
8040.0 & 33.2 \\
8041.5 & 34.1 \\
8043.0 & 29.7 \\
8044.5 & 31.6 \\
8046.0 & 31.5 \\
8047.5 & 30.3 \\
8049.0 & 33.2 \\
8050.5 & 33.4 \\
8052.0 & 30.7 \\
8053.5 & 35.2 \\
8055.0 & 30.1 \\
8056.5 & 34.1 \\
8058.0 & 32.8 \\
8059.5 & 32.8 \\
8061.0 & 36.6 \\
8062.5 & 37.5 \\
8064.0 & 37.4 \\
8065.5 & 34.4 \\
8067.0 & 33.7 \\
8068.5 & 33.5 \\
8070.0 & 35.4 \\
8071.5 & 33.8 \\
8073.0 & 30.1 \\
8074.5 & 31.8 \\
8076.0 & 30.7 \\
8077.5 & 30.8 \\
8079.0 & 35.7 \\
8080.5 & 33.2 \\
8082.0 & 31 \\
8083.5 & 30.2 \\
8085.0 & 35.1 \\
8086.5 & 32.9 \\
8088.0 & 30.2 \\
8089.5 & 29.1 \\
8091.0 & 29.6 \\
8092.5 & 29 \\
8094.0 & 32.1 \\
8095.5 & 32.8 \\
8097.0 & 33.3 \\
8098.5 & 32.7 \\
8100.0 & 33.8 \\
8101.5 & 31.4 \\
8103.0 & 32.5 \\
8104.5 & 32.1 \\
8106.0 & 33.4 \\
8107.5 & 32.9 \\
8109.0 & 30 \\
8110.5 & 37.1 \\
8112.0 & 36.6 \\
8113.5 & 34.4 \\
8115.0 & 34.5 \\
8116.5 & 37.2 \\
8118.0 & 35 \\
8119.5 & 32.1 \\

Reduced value -0.9 Ang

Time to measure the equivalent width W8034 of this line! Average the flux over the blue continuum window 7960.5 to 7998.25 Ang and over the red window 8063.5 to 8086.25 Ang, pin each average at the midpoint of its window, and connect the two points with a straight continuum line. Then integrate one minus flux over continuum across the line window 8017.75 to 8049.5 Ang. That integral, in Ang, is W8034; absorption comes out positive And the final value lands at 0.3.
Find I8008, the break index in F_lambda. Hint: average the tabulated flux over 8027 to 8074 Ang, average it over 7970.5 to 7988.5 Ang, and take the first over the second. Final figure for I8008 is 1.03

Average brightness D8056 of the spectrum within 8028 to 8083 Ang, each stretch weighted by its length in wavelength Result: 33.2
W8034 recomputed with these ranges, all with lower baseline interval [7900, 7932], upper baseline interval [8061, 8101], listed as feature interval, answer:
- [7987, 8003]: 0.2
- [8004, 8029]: -0.1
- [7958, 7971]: -0.4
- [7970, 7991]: 0.0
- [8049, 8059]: 0.0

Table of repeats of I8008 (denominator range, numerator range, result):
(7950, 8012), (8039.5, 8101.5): 1.00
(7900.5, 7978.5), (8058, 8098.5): 1.01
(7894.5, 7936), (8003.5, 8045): 1.02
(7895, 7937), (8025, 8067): 1.04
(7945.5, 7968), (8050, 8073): 1.04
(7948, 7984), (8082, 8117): 0.99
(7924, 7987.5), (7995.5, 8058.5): 1.00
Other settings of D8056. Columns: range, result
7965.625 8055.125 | 32.5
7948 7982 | 32.8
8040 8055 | 32.1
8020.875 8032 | 32.1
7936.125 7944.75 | 32.5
